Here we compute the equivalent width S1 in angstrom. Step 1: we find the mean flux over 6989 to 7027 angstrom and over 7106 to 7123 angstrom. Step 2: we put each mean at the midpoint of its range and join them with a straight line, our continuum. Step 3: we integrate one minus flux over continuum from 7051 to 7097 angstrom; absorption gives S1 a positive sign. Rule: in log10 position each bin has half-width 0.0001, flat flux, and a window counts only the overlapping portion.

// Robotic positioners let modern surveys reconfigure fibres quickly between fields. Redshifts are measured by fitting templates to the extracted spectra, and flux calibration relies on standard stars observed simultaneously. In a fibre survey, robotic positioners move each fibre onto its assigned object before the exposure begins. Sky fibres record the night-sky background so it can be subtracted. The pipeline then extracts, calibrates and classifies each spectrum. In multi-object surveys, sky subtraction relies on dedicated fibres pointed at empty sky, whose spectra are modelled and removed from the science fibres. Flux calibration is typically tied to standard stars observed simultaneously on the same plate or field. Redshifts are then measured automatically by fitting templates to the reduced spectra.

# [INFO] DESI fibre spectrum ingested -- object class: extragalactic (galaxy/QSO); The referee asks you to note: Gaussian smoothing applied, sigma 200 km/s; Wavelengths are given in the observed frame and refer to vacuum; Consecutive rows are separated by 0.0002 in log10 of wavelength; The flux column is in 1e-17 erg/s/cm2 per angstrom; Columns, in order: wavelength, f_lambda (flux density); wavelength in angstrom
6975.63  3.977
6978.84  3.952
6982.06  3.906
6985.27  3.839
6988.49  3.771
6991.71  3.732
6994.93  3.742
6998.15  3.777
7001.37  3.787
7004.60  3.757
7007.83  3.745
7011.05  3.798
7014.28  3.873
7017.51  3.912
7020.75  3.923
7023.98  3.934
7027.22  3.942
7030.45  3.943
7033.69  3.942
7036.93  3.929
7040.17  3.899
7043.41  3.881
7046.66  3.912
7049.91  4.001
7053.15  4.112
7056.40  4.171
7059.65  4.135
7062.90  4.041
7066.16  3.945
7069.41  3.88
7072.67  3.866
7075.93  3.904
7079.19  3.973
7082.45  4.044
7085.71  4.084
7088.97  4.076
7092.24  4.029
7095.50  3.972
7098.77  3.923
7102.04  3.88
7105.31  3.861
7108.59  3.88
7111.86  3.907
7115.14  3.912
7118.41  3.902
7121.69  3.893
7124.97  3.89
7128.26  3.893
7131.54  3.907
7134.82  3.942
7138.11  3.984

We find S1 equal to -1.8 angstrom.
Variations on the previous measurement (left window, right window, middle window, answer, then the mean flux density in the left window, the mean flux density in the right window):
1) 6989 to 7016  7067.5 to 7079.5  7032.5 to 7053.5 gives -0.5 angstrom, 3.78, 3.9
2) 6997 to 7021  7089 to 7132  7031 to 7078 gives -1.3 angstrom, 3.82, 3.92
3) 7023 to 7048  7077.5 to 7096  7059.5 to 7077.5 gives 0.2 angstrom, 3.92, 4.03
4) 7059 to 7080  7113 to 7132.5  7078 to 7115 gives -0.4 angstrom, 3.95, 3.9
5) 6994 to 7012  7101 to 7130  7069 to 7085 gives -0.4 angstrom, 3.77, 3.89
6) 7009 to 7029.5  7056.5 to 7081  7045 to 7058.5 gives -0.4 angstrom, 3.9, 3.98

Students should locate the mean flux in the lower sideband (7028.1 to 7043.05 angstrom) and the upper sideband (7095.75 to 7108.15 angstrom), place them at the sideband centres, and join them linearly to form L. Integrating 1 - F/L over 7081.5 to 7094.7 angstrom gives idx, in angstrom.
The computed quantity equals -0.52 angstrom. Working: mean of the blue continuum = 3.93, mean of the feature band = 4.06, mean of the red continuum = 3.89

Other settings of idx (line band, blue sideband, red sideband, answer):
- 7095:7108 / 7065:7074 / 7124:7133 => 0.0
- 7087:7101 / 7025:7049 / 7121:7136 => -0.3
